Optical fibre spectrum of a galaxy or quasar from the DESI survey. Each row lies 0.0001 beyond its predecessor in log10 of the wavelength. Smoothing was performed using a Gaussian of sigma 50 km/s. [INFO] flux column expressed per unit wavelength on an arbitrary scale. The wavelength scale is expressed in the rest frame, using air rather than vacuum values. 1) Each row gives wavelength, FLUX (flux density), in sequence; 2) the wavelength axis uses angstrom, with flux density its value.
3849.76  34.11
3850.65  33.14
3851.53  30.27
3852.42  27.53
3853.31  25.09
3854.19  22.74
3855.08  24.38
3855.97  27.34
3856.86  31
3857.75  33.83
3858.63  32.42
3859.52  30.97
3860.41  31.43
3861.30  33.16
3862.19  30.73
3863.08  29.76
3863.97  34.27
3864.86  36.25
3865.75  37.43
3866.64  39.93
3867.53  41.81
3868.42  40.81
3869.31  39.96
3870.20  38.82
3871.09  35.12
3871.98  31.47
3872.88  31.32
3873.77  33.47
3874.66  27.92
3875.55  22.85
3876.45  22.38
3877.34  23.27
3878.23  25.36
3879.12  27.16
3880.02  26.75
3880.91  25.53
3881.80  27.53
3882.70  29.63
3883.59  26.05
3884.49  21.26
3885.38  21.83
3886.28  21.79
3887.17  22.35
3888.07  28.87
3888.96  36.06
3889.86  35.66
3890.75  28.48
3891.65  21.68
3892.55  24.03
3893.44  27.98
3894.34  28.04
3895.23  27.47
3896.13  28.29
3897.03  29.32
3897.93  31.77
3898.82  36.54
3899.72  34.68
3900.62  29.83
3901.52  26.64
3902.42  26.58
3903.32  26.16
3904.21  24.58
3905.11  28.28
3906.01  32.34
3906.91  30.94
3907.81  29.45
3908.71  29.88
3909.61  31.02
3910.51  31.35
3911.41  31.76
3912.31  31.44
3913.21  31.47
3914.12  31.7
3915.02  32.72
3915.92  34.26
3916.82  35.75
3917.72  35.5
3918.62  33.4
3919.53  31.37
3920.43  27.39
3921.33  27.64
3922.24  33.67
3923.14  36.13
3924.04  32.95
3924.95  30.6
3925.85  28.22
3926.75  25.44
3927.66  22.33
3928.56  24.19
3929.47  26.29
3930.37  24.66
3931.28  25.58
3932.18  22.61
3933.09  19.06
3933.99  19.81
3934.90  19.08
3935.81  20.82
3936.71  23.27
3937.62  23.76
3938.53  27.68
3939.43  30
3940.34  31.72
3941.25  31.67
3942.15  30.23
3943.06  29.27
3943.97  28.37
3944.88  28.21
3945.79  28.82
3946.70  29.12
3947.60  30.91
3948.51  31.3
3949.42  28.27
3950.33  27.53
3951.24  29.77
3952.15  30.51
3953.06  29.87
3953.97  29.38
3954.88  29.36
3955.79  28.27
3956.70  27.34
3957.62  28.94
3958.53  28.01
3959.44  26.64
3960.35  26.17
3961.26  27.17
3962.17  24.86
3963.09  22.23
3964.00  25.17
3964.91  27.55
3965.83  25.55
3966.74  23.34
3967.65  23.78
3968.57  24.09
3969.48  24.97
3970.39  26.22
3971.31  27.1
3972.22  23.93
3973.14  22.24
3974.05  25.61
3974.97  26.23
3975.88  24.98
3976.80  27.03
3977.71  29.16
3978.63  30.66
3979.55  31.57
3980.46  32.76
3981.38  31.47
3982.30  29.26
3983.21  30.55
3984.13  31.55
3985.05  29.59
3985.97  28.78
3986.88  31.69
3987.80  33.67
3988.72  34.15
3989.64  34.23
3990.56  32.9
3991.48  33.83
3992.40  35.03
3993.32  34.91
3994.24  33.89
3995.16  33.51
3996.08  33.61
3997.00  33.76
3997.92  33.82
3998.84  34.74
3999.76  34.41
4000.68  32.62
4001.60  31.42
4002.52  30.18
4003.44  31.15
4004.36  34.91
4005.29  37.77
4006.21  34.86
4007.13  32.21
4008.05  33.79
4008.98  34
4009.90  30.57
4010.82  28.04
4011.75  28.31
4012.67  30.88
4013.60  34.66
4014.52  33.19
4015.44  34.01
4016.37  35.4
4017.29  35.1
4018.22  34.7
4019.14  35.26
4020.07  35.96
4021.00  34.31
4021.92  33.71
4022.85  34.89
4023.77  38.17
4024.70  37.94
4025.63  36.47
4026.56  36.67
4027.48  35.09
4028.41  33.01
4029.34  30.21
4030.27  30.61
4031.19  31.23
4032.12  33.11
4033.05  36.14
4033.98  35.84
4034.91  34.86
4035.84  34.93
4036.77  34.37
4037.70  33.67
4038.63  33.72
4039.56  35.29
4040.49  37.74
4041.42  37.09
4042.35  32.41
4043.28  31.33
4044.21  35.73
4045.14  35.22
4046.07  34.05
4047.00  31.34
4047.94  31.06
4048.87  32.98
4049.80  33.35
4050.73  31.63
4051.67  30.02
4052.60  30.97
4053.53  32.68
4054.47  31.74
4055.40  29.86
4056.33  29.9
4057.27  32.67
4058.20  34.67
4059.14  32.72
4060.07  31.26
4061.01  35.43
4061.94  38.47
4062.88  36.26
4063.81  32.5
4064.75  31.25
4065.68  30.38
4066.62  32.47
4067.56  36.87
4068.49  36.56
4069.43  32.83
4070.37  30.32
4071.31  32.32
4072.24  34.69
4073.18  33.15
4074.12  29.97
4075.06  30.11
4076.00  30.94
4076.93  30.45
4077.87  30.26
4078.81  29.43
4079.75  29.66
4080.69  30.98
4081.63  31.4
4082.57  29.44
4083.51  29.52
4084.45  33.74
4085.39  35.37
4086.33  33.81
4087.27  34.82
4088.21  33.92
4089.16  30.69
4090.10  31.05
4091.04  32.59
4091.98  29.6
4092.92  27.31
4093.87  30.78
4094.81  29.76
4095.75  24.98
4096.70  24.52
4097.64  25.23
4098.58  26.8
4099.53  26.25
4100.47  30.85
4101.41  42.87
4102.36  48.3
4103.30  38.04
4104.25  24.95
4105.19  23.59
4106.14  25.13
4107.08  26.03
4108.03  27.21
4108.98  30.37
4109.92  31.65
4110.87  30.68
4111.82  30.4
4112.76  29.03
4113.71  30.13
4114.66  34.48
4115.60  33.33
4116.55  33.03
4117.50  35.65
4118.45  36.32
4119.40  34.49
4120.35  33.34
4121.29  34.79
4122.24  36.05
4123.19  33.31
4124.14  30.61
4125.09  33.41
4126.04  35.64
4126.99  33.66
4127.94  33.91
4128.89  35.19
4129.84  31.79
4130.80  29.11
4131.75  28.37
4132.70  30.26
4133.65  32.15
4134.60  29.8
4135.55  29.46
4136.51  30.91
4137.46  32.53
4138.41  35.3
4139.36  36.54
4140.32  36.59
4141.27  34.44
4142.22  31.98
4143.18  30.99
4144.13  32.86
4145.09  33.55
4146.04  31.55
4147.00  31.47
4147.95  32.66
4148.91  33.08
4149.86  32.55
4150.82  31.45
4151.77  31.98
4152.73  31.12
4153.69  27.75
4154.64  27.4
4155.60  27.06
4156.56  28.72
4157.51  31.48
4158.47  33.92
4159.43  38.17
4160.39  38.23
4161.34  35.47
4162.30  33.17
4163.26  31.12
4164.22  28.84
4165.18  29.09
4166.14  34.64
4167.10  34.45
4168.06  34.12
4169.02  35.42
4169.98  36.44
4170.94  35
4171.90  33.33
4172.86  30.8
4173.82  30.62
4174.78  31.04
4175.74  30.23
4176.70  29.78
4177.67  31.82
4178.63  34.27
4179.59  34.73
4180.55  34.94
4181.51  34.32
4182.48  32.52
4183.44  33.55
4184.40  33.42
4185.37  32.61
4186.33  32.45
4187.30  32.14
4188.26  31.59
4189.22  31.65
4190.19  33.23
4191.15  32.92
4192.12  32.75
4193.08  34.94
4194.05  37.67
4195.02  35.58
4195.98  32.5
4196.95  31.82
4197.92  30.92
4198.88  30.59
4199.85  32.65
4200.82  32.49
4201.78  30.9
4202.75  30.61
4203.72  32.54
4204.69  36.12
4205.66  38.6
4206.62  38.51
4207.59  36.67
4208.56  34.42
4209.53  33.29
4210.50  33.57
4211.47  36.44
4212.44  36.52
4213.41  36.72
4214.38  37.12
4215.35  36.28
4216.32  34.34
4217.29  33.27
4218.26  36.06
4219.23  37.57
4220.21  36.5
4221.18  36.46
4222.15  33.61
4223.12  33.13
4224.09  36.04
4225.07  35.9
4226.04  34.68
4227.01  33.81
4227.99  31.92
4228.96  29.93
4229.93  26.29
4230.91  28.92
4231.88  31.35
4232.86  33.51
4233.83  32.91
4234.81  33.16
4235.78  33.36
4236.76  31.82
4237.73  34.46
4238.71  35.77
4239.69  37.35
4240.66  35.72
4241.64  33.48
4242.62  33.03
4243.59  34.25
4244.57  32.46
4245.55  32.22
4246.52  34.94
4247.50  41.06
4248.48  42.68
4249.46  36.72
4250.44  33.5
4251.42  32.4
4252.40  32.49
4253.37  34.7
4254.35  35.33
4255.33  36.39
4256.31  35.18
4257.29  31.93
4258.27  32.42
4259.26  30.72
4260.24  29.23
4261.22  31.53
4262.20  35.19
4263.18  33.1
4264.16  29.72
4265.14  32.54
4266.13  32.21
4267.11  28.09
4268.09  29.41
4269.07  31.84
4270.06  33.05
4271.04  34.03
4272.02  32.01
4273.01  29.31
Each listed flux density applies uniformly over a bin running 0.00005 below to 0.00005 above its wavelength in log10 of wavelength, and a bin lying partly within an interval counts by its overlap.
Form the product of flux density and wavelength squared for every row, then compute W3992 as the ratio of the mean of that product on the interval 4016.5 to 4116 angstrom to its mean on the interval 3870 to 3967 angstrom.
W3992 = 1.24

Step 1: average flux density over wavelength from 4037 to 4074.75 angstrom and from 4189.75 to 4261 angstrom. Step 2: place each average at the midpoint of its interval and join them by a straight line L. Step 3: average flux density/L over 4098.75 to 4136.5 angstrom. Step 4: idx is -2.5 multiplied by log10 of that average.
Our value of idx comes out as 0.047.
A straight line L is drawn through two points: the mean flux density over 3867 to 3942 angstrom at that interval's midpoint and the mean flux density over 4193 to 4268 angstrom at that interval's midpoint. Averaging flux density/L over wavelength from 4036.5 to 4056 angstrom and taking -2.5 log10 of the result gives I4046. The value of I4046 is -0.07 mag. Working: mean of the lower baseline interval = 28.9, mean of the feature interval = 33.1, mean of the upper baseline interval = 33.9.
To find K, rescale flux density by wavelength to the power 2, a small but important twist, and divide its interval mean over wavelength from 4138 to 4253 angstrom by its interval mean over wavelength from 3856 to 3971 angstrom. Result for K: 1.33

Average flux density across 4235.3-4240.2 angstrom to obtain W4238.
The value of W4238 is 34.6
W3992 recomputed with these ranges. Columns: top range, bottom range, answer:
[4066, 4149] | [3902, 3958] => 1.21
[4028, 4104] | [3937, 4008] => 1.15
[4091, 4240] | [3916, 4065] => 1.15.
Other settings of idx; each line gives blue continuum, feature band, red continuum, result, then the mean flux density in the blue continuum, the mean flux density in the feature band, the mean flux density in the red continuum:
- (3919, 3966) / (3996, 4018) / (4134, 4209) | -0.14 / 27.4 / 33.1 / 32.9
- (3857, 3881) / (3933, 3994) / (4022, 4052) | 0.18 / 32.1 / 28.2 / 34.1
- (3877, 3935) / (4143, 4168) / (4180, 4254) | 0.03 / 28.4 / 32.1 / 34.1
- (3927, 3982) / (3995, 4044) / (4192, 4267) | -0.19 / 26.8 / 33.9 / 34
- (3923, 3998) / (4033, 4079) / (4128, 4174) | -0.09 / 28.2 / 33.1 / 32.4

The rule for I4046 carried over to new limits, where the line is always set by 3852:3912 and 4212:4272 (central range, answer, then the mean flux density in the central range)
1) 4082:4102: 0.05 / 30.8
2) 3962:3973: 0.23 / 24.8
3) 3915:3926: -0.08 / 32.4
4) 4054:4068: -0.05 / 33.1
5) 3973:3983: 0.08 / 28.5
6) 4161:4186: 0.00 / 32.9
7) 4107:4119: 0.02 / 31.6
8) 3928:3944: 0.19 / 25.4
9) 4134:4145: -0.01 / 32.9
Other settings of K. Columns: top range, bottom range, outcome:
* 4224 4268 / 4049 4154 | 1.12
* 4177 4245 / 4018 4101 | 1.12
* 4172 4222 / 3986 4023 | 1.11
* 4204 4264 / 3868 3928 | 1.37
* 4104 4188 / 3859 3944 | 1.24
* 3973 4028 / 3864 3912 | 1.16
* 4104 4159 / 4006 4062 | 0.99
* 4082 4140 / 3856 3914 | 1.18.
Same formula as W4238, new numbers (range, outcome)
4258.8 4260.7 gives 30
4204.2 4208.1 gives 37.5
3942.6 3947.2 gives 28.8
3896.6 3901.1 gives 32.4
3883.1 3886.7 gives 22.8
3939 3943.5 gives 30.6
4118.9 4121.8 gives 34.3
